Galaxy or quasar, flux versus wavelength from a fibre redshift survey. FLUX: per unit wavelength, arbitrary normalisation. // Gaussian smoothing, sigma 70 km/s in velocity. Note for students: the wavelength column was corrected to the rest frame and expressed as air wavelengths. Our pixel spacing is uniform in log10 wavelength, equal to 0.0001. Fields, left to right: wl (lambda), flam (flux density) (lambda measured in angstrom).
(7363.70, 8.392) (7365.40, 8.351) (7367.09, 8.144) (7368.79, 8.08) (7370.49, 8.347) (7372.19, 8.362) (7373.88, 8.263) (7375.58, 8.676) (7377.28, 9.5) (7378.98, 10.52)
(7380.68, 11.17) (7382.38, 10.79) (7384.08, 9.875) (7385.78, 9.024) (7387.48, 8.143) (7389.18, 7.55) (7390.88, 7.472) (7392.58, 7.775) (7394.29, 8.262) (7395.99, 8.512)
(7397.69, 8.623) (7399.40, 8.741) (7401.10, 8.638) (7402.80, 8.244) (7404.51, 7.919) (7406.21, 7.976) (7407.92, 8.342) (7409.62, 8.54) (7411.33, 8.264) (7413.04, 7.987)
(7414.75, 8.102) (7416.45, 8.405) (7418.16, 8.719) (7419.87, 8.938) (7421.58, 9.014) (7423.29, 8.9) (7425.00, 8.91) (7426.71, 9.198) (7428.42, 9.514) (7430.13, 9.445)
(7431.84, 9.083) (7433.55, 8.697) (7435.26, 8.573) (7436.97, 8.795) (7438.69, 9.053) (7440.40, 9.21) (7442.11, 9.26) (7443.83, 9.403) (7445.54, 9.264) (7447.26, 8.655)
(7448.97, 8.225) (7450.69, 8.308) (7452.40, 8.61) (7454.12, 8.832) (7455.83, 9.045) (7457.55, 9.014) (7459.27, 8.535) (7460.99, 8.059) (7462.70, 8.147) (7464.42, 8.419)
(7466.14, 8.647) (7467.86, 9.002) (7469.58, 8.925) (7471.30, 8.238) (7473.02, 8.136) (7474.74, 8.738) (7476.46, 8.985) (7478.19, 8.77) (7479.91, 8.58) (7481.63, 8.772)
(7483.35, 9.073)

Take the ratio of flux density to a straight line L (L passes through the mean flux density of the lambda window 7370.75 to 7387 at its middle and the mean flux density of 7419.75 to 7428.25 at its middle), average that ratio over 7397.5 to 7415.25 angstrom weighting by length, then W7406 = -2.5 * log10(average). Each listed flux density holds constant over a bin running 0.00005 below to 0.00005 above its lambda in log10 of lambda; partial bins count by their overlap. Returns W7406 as 0.11 mag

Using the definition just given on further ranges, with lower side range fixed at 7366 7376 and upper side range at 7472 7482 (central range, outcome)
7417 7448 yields -0.065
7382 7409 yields -0.010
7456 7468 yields 0.007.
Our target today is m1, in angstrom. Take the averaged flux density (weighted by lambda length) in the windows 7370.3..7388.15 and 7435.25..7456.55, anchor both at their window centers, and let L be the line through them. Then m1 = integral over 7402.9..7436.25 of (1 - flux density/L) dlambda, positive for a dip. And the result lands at 1.55 angstrom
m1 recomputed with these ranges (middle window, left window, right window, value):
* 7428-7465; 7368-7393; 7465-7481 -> -0.34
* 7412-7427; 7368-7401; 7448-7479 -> 0.10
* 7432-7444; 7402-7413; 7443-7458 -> -0.48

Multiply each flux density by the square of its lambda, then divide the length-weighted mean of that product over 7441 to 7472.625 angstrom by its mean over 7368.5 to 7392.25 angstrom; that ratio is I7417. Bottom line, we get 0.99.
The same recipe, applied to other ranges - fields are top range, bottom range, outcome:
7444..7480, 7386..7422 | 1.06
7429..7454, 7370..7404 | 1.02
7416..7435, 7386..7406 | 1.11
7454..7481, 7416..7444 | 0.97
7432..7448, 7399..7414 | 1.10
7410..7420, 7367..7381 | 0.94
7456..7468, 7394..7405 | 1.03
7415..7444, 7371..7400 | 1.02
